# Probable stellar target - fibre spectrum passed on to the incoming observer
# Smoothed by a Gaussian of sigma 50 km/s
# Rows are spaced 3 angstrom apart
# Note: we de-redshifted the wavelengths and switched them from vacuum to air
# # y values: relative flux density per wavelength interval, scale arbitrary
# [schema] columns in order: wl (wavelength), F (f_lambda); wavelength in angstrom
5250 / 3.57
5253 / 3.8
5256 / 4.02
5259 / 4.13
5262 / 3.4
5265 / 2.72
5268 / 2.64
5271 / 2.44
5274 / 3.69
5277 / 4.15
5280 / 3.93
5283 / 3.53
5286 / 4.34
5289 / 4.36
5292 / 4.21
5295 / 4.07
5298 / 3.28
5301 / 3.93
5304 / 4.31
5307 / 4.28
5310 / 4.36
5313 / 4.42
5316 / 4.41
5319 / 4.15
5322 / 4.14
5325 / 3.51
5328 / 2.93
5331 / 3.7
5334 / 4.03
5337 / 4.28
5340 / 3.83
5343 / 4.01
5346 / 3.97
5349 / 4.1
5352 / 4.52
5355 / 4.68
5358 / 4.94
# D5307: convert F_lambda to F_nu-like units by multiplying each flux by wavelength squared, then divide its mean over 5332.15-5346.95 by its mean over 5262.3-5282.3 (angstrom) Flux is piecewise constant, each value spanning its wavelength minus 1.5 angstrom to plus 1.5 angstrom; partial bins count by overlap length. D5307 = 1.26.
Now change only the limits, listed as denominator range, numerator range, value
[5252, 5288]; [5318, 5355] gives 1.14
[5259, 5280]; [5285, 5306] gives 1.25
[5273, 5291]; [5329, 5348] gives 1.00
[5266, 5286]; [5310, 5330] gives 1.16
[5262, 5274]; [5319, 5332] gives 1.31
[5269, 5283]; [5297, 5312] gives 1.17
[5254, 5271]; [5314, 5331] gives 1.18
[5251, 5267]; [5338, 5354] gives 1.19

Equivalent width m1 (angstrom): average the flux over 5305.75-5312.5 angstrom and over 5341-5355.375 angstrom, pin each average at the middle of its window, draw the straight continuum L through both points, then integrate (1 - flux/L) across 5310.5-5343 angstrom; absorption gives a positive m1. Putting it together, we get 2.5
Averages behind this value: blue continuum 4.34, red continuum 4.21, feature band 3.96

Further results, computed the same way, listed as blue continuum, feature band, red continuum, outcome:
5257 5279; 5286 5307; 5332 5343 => -2.6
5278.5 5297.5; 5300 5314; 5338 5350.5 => -0.9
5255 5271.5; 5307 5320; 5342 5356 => -1.7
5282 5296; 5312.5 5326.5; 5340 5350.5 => -0.2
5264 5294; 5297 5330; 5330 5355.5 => -0.8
